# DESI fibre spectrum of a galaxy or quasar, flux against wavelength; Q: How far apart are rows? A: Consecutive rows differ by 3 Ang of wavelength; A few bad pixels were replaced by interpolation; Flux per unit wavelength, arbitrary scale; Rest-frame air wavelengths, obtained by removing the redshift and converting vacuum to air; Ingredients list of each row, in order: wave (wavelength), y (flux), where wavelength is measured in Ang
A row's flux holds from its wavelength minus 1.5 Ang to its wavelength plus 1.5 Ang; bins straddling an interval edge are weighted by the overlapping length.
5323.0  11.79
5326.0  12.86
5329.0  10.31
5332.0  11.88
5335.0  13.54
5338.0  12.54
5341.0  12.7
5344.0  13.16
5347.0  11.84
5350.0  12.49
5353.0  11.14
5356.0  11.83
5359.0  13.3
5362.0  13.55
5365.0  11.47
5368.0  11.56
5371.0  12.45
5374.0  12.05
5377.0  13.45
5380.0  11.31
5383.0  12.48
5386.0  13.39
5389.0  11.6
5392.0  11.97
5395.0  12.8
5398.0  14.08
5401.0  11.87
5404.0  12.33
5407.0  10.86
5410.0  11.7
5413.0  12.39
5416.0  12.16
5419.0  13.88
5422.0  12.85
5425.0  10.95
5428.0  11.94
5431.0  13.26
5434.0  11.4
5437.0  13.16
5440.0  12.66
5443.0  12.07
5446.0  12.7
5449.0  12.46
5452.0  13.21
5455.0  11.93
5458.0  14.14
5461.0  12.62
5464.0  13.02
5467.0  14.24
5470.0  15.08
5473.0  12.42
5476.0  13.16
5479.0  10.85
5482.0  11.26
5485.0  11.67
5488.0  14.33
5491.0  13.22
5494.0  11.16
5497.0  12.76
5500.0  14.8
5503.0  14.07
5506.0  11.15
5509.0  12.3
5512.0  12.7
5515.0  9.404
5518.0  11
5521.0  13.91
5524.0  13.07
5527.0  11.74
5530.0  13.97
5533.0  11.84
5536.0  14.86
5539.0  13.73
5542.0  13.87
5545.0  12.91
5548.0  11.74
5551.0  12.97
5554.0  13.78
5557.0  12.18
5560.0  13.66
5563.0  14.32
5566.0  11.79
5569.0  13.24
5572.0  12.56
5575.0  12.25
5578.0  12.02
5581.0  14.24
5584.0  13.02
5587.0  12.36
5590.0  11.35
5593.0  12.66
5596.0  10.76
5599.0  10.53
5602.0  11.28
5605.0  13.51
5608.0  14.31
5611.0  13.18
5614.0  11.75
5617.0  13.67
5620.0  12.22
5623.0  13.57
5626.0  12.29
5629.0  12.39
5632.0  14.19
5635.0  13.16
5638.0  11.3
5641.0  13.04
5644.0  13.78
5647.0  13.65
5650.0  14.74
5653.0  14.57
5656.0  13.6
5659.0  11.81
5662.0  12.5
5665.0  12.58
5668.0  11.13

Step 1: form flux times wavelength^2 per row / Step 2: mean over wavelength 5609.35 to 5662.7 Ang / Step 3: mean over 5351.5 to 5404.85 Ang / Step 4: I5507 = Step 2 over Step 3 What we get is 1.16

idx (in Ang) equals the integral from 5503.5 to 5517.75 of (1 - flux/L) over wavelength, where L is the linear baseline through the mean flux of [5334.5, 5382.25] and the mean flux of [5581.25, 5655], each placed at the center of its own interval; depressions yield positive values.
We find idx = 1.2 Ang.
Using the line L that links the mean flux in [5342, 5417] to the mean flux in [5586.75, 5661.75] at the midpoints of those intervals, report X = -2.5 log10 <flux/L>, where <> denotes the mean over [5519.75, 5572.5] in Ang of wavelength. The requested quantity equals -0.04 mag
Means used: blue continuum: 12.3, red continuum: 12.8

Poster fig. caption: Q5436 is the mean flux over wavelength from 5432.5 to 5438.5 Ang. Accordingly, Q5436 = 12.3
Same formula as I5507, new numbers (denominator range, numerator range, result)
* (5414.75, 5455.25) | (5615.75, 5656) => 1.14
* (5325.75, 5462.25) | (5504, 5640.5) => 1.09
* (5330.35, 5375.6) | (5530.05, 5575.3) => 1.14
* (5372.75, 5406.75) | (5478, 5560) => 1.07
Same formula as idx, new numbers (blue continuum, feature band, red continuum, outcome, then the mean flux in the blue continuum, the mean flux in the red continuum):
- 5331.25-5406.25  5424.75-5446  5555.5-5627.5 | 0.3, 12.4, 12.6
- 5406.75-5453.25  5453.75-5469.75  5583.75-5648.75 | -1.2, 12.4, 12.6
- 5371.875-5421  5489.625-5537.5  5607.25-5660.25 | 0.6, 12.4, 13.2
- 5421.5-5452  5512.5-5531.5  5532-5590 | 0.9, 12.4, 13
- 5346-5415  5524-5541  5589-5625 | -1.2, 12.3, 12.4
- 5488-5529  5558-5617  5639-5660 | 2.3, 12.5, 13.6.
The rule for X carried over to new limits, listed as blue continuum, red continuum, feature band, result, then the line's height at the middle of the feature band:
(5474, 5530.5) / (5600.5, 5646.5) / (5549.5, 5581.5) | -0.02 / 12.7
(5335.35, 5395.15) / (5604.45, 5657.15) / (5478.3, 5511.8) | 0.02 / 12.8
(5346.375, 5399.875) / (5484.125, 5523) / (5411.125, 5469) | -0.02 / 12.5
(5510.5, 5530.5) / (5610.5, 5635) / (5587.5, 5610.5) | 0.05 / 12.7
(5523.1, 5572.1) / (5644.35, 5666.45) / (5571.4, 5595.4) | 0.06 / 13.2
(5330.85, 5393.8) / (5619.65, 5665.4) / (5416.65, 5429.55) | 0.01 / 12.5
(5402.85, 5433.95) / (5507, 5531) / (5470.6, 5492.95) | -0.03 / 12.2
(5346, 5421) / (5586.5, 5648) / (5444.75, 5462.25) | -0.04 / 12.4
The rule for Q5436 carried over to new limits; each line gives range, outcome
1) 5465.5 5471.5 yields 14.7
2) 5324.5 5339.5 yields 12.2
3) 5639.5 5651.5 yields 13.8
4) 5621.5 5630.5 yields 12.8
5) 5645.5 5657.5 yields 14.1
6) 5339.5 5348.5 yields 12.6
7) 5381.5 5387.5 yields 12.9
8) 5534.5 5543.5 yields 14.2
